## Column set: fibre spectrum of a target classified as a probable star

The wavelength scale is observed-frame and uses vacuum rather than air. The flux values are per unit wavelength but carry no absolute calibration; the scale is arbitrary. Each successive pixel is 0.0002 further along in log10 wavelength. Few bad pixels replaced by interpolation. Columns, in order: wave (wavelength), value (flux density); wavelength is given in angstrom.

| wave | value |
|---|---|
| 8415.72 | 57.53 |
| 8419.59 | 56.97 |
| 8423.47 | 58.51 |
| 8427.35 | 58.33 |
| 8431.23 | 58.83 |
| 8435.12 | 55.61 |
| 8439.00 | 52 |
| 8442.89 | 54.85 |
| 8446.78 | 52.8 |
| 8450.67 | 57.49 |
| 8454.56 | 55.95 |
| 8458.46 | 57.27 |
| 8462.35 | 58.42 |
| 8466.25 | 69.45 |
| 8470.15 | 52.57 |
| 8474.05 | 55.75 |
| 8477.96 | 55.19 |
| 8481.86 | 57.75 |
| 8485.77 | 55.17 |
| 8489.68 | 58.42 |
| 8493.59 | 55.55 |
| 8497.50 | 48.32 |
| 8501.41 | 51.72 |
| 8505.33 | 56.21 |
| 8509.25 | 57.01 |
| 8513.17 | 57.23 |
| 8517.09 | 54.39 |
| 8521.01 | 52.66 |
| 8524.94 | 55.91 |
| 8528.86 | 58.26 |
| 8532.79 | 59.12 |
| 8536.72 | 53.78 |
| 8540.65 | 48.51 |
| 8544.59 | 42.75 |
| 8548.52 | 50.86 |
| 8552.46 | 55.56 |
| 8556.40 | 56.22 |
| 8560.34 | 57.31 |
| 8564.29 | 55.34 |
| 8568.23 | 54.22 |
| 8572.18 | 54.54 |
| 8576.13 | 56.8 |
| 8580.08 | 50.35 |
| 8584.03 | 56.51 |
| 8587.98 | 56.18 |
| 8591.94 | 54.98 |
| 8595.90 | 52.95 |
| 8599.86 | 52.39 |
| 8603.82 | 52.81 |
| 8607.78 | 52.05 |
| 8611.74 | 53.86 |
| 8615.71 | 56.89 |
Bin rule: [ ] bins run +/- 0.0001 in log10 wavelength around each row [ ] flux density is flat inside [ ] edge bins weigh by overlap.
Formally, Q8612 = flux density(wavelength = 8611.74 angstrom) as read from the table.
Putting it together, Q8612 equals 53.86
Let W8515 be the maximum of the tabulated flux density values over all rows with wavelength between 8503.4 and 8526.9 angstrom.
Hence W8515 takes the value 57.23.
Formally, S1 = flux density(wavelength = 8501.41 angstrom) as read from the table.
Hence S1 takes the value 51.72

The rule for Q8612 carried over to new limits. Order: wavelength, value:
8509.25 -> 57.01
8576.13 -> 56.8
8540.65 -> 48.51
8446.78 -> 52.8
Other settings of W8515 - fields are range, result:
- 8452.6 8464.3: 58.42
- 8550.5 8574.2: 57.31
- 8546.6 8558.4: 56.22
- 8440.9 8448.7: 54.85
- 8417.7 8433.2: 58.83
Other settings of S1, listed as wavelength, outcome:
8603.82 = 52.81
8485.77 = 55.17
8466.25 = 69.45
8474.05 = 55.75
